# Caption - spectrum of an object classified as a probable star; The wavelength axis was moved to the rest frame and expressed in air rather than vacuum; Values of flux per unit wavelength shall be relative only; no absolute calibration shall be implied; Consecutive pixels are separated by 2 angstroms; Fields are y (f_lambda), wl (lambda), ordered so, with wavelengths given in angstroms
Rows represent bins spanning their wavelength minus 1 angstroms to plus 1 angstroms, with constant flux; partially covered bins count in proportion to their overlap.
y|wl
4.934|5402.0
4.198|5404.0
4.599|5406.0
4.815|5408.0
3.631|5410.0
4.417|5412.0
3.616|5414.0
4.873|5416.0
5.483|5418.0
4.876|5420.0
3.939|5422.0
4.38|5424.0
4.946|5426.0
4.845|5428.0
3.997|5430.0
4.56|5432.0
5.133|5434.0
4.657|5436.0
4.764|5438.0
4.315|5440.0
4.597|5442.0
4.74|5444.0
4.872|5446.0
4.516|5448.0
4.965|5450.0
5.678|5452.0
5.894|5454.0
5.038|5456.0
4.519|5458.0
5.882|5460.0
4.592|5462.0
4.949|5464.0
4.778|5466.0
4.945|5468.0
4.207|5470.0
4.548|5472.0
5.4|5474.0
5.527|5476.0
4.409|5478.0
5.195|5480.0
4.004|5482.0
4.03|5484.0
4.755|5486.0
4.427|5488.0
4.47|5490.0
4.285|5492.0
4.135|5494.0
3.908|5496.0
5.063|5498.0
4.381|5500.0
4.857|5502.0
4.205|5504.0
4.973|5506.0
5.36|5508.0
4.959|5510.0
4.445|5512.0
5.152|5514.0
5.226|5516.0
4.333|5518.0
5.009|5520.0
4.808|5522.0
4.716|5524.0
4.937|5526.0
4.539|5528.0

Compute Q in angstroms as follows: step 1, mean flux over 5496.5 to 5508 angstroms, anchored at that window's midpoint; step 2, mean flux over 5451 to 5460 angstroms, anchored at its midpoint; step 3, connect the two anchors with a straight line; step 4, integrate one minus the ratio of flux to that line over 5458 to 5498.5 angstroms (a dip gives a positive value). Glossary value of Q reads 3.04 angstroms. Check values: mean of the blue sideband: 5.35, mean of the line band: 4.67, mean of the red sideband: 4.72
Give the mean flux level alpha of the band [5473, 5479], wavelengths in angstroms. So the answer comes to 5.11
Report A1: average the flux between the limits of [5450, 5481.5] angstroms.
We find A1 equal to 5.02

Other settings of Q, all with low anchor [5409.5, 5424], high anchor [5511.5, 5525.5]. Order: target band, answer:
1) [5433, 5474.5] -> -2.9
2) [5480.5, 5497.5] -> 1.5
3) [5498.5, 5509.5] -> 0.0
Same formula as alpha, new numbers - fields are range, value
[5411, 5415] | 4.02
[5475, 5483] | 4.78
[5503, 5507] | 4.59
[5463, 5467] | 4.86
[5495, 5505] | 4.48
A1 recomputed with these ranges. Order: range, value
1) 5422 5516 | 4.74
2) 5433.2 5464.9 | 4.94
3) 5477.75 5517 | 4.62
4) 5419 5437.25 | 4.59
